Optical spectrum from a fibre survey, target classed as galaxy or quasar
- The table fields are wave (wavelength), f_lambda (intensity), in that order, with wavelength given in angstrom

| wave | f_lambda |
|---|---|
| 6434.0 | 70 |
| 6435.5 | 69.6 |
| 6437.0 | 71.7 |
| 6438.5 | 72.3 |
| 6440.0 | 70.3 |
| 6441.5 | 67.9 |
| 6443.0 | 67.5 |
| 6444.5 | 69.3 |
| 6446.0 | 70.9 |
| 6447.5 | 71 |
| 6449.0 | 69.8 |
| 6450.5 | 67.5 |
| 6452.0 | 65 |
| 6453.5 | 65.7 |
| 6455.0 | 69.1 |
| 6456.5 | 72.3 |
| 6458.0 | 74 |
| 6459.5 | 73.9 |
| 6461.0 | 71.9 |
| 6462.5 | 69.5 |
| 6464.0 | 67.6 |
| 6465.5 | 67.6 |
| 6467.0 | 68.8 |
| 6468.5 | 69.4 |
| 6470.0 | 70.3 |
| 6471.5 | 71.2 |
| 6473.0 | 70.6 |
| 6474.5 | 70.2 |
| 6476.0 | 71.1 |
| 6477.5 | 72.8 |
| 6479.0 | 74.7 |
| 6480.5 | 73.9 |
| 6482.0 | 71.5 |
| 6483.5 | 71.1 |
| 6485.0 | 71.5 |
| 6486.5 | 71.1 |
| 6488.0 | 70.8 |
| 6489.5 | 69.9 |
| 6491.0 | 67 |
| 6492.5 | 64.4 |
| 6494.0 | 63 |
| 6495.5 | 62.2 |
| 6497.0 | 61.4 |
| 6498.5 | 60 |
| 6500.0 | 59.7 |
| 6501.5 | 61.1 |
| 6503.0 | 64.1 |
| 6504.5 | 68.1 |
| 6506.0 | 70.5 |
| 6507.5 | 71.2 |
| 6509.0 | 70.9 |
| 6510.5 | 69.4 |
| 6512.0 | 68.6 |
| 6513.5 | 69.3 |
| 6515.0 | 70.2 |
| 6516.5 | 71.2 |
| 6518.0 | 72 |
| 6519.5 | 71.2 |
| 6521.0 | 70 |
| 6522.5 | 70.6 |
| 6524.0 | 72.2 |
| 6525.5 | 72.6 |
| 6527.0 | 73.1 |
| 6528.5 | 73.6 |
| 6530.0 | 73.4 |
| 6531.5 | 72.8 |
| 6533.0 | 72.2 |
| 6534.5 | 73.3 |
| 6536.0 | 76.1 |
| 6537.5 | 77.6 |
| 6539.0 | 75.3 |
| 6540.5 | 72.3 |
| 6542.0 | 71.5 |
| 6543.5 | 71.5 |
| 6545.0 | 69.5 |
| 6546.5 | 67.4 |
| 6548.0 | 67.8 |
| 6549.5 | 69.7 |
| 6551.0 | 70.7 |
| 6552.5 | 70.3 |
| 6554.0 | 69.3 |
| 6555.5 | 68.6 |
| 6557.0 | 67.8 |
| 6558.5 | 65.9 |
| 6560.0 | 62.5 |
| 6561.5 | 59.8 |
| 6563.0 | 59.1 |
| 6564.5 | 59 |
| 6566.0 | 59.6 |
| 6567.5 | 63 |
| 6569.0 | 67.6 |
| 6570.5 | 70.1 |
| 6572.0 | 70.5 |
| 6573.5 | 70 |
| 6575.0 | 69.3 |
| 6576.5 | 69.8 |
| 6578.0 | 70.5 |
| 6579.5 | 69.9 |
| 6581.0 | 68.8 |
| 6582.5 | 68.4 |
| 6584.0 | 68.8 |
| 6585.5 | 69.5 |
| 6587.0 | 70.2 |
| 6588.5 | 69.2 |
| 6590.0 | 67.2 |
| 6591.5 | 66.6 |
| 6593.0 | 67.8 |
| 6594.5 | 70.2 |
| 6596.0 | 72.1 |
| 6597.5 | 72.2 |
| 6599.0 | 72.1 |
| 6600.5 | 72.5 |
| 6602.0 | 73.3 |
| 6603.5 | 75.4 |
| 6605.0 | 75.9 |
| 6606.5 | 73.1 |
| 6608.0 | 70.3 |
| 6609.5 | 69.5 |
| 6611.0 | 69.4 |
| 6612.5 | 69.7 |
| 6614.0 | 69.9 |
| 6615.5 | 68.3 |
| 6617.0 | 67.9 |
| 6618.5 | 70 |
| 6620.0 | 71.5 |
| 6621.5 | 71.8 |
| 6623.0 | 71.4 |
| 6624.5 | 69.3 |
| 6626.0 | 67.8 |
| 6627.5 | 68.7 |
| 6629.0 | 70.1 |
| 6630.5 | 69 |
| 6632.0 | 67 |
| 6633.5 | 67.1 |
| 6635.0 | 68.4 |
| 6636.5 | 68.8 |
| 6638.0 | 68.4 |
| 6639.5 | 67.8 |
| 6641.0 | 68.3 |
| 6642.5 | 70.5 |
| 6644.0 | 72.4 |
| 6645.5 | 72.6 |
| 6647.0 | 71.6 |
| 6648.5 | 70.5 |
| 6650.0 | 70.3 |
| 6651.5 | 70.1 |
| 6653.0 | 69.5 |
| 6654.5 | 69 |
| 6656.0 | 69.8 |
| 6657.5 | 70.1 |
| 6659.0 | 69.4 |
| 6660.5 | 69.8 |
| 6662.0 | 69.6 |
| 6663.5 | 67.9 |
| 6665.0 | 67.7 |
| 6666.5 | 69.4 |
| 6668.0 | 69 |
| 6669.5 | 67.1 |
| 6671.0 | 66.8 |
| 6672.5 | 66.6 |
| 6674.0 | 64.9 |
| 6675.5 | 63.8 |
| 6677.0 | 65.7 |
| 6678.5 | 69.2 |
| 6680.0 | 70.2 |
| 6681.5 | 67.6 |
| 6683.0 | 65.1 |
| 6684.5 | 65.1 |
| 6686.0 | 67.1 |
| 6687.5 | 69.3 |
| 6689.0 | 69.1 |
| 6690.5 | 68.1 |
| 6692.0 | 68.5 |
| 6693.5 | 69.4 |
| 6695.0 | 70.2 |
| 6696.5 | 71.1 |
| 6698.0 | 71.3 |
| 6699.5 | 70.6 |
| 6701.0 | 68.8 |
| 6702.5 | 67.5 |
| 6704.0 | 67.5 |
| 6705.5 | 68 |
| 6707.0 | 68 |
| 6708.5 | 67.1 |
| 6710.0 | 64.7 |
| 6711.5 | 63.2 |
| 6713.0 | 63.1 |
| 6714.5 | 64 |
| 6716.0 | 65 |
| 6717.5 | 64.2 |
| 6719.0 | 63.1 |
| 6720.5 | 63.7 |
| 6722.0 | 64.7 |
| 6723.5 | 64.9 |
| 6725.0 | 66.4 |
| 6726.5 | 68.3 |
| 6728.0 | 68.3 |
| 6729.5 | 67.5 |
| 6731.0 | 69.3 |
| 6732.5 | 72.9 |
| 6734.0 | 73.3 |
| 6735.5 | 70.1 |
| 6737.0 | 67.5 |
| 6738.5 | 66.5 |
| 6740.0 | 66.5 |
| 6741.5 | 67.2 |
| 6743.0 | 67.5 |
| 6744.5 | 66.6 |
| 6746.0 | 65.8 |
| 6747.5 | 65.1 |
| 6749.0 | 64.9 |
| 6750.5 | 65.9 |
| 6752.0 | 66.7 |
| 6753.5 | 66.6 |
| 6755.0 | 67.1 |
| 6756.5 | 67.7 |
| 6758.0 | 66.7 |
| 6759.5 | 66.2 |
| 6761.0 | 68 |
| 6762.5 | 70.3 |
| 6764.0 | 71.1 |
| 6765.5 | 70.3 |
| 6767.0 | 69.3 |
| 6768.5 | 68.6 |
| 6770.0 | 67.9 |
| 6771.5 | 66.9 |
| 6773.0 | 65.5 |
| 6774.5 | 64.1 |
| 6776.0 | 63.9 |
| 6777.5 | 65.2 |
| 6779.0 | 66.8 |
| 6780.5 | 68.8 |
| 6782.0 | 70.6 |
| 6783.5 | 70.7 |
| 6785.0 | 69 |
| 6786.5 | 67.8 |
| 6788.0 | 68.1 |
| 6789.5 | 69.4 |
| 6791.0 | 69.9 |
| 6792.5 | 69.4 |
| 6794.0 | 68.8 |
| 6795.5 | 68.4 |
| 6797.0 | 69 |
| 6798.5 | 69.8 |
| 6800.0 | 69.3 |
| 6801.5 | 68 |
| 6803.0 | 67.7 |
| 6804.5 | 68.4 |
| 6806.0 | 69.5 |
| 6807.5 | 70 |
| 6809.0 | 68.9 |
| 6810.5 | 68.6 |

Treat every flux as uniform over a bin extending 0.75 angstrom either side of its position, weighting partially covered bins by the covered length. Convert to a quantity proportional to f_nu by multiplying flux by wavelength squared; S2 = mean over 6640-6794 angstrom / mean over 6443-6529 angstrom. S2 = 1.05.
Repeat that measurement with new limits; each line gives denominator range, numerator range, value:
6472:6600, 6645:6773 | 1.03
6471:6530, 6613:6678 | 1.04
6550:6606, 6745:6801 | 1.05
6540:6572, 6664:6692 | 1.05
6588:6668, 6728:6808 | 1.01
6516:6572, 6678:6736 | 1.02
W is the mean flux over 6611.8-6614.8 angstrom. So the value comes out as 69.8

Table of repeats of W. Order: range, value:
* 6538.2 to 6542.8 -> 73.1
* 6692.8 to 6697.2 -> 70.2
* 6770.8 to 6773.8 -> 66.2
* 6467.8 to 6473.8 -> 70.4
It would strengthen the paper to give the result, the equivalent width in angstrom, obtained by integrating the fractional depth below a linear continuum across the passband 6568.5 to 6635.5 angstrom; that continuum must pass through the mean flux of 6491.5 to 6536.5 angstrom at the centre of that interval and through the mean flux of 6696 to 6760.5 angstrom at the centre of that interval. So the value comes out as -1.8 angstrom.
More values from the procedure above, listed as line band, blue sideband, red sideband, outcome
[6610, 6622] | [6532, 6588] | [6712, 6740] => -0.30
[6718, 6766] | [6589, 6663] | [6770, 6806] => 0.90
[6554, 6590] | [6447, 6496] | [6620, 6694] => 1.18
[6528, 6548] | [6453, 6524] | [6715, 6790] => -1.11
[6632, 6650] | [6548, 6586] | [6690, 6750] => -0.64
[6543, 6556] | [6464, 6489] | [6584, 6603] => 0.20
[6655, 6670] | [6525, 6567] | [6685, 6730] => -0.29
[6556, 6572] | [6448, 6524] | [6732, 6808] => 1.14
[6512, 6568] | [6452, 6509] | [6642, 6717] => -0.78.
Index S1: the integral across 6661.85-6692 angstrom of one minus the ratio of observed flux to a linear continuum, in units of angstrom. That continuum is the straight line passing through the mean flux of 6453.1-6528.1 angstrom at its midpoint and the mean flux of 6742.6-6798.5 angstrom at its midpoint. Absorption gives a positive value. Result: 0.4 angstrom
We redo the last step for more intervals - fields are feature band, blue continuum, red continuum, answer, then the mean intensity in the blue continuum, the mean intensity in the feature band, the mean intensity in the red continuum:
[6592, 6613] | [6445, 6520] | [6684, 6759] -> -1.1 angstrom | 69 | 71.6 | 67.2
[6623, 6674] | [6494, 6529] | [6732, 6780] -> -1.0 angstrom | 68.2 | 69.1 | 67.4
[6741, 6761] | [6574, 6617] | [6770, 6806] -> 0.6 angstrom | 70.3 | 66.5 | 68.1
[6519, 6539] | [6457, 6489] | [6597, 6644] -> -0.7 angstrom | 71.1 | 73.1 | 70.2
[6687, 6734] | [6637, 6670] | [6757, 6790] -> 0.9 angstrom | 69.6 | 67.4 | 68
